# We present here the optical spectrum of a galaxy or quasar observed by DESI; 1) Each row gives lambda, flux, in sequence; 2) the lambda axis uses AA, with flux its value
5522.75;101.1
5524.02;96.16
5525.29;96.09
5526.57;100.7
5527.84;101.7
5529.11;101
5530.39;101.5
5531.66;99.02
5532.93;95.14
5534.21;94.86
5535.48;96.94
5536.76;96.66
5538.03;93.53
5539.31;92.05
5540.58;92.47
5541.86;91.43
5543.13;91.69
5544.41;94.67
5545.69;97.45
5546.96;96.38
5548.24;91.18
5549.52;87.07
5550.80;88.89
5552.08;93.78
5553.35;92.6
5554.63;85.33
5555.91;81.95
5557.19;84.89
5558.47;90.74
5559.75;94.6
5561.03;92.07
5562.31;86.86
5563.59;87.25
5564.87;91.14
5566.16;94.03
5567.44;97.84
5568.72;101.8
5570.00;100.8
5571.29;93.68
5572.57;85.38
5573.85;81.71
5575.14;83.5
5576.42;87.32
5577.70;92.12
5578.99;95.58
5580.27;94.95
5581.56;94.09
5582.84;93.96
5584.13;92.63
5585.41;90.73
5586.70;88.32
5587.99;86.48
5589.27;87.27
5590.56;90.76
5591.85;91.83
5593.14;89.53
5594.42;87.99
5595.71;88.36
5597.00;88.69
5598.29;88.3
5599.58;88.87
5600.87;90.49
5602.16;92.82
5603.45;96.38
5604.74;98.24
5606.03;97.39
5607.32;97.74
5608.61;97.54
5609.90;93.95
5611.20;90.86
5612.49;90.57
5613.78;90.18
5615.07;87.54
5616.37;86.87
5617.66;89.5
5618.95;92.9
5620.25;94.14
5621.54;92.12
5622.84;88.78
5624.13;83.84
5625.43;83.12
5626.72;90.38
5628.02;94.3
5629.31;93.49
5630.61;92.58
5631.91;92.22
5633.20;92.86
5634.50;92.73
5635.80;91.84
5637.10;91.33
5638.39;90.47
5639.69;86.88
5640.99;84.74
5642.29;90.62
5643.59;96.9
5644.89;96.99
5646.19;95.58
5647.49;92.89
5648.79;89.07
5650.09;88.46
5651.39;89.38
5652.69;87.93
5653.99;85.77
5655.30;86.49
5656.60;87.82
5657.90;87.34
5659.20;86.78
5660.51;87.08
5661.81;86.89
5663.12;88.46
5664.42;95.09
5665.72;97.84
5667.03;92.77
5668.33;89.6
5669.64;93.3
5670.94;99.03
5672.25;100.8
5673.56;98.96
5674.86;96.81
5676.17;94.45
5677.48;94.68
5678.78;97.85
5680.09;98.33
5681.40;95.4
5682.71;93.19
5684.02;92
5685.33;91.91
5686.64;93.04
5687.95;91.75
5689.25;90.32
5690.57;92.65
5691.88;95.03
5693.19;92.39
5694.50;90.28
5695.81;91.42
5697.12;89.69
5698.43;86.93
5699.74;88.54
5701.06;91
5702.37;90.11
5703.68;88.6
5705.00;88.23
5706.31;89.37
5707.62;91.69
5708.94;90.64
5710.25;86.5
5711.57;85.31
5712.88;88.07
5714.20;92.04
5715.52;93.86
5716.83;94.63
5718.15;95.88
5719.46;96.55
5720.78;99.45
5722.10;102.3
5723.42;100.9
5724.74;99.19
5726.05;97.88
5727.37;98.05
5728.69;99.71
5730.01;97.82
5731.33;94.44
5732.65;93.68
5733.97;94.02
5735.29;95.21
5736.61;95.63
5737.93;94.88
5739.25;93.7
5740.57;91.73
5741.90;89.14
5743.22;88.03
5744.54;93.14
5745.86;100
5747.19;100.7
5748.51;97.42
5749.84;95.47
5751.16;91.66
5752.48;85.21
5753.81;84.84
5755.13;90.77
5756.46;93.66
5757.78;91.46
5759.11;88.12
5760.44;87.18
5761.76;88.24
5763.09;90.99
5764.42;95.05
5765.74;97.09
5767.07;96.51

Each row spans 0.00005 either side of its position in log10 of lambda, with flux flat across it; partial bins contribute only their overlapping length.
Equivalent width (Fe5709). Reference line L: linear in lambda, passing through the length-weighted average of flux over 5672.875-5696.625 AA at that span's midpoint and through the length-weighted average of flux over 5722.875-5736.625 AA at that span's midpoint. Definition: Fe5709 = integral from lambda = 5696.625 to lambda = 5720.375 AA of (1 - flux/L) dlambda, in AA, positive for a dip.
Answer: 1.2 AA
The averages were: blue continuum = 93.9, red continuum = 97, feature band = 90.5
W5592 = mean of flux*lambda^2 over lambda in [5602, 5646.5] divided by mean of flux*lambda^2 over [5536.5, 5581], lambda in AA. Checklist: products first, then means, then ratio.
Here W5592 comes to 1.0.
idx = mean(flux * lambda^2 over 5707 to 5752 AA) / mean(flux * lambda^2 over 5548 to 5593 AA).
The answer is 1.1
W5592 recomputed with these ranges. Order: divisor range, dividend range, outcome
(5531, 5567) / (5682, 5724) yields 1.06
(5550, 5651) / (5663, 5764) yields 1.07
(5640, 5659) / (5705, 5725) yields 1.06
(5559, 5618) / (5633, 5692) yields 1.03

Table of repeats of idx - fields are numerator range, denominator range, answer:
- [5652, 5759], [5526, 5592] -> 1.06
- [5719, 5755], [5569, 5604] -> 1.11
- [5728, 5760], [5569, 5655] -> 1.07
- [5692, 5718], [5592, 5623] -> 1.02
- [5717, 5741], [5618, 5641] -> 1.11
